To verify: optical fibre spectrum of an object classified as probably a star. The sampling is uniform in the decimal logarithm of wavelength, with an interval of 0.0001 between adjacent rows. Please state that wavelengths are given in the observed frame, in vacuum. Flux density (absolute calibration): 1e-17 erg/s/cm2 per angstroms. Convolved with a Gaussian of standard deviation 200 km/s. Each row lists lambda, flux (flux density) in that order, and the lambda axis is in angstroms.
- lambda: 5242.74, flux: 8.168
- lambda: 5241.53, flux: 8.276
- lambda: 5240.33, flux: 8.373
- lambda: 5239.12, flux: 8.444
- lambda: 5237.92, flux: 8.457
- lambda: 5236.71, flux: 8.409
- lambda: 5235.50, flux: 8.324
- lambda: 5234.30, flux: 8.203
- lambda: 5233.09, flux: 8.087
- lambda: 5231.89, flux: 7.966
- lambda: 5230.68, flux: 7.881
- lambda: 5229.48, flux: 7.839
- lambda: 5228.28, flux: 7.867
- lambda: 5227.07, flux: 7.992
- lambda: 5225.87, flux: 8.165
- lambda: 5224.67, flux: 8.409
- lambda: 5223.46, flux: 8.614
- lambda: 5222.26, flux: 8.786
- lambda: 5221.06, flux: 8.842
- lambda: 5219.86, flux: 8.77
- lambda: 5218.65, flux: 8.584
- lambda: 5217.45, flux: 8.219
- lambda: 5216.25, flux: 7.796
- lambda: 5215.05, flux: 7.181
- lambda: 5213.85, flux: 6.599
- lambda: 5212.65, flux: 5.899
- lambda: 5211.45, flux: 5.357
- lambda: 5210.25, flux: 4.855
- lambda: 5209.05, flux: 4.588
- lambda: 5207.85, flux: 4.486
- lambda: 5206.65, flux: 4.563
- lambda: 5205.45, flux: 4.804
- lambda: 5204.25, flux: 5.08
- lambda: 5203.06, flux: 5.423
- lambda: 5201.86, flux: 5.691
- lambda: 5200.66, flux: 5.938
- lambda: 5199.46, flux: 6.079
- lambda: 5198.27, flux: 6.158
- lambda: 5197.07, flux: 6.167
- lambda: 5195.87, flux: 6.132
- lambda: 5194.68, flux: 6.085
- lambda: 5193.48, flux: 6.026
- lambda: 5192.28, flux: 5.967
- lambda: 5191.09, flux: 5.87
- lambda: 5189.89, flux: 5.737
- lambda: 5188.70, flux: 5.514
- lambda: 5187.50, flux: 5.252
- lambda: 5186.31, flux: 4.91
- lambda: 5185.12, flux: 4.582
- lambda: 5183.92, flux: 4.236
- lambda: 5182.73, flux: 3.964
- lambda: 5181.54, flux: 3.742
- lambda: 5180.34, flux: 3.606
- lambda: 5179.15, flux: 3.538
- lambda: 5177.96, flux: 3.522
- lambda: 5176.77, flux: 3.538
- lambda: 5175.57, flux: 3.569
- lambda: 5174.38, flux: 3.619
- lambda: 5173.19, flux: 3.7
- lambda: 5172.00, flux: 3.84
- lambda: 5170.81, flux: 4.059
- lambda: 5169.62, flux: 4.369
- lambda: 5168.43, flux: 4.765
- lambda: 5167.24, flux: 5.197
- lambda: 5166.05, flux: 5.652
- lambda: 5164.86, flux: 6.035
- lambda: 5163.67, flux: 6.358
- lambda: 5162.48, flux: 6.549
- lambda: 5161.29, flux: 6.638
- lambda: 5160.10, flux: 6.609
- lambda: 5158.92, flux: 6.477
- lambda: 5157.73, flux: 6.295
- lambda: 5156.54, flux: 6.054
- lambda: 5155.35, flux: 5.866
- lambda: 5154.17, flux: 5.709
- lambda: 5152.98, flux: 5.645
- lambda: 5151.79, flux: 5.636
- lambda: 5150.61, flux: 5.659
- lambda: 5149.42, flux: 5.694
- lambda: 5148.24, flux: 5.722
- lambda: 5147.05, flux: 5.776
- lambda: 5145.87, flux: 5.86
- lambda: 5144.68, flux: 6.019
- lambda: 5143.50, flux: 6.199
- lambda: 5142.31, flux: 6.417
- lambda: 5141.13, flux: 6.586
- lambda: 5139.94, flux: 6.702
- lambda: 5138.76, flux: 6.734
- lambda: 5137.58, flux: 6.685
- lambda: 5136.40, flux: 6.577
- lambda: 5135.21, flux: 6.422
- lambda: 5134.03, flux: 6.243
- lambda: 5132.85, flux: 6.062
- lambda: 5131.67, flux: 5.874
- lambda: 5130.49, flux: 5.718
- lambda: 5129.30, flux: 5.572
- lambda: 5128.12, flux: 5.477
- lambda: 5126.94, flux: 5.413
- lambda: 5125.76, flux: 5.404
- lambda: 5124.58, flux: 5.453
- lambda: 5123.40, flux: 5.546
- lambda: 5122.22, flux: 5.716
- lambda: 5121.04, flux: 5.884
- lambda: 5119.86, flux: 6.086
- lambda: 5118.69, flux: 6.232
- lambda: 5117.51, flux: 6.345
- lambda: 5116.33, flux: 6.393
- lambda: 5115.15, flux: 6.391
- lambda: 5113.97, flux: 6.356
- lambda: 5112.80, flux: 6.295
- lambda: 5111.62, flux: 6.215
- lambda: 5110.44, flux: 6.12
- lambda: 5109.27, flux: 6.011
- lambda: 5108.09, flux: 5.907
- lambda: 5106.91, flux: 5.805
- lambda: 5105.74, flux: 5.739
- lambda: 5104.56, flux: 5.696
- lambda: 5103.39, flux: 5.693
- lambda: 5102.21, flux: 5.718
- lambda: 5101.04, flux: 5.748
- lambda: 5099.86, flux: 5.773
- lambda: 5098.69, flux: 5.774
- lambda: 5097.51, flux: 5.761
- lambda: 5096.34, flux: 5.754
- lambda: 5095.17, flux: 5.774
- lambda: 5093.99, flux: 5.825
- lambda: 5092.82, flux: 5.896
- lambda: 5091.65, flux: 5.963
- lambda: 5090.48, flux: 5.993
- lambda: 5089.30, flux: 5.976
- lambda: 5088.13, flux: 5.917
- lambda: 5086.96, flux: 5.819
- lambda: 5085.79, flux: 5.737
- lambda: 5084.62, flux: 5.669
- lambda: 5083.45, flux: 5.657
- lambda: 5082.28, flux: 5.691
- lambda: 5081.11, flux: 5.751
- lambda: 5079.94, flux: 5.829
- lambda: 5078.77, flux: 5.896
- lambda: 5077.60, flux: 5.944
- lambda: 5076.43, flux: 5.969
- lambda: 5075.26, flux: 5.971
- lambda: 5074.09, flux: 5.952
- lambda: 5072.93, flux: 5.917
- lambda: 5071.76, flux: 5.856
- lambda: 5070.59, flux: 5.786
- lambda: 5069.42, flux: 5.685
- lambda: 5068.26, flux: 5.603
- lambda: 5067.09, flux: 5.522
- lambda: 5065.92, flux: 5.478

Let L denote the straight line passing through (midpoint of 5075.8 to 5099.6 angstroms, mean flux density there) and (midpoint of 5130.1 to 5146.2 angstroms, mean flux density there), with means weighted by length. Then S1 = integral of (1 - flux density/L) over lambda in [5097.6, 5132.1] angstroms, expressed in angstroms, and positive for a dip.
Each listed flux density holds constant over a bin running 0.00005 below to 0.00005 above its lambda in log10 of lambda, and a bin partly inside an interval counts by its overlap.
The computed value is 1.20 angstroms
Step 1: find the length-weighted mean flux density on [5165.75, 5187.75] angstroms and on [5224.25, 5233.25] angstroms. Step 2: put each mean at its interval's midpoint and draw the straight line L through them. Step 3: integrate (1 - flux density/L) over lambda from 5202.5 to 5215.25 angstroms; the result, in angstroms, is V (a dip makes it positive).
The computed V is 2.5 angstroms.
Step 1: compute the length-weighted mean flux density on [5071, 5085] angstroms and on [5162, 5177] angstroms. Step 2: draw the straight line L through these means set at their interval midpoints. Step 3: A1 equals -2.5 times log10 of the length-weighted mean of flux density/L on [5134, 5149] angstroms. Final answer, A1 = -0.24 mag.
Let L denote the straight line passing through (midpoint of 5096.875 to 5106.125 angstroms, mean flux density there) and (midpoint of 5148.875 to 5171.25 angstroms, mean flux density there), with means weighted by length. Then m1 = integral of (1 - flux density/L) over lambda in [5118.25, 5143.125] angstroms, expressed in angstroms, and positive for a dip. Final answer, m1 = -1.3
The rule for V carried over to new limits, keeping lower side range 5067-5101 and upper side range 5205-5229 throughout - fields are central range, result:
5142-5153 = 0.9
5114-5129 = 0.7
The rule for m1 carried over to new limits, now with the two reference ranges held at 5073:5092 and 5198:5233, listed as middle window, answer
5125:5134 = 0.78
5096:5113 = 0.47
